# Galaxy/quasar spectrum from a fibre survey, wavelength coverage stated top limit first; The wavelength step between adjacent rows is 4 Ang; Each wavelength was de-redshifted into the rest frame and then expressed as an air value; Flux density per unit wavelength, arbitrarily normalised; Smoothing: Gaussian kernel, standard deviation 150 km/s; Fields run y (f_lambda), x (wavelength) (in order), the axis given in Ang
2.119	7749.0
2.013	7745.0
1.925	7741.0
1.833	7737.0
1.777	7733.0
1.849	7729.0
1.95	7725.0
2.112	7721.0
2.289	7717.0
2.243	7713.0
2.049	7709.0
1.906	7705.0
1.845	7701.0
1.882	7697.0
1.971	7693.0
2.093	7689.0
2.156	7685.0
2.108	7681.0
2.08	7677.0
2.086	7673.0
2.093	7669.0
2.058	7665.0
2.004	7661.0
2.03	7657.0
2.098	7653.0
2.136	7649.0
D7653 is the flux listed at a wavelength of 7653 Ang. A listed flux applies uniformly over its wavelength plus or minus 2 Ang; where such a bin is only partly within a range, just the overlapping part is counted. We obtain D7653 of 2.098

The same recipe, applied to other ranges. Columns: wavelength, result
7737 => 1.833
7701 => 1.845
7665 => 2.058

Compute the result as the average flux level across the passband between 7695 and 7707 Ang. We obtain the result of 1.88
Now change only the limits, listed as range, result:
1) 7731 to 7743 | 1.84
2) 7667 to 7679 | 2.09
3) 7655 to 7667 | 2.03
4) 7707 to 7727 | 2.13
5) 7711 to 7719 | 2.27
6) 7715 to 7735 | 2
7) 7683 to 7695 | 2.07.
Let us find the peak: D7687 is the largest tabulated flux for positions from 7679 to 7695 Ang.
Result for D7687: 2.156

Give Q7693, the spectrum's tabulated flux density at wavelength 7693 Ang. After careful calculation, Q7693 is 1.971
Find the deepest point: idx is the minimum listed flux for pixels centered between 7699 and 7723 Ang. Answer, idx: 1.845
